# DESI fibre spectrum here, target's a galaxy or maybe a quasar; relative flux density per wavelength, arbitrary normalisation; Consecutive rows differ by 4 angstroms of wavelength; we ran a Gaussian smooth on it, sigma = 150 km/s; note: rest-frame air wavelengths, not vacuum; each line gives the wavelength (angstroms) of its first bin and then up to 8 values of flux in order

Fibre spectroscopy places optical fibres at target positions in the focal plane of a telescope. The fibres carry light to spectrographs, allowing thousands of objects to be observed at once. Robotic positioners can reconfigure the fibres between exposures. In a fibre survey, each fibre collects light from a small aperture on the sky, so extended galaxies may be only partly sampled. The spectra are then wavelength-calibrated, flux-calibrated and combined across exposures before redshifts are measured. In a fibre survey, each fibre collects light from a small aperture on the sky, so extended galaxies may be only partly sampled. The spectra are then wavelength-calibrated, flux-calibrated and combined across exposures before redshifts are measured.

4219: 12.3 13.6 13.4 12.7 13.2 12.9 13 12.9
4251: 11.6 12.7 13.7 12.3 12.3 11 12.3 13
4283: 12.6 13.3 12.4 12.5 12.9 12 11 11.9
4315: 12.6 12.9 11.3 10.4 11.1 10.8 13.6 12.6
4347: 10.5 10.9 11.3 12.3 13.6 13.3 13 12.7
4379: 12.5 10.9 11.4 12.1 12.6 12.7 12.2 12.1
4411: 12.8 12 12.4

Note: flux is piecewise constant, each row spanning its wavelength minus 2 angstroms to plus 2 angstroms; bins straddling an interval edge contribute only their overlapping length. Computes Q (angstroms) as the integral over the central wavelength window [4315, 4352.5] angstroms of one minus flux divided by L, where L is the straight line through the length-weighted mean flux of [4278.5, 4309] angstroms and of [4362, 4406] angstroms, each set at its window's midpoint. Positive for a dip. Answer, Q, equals 2.4 angstroms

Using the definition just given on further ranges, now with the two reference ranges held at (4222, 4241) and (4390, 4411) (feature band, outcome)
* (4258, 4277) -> 1.1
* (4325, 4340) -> 1.6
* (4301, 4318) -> 1.1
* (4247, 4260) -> 0.4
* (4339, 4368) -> 1.1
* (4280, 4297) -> 0.2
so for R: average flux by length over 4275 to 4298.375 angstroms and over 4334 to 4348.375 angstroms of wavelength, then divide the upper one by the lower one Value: 0.94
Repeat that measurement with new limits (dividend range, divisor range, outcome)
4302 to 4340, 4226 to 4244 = 0.90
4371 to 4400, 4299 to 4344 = 1.03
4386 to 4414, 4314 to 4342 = 1.04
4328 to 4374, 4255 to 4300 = 0.96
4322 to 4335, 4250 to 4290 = 0.87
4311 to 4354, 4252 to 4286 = 0.93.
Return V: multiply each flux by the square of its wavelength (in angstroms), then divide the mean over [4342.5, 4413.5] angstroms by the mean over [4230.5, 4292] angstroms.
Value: 1.02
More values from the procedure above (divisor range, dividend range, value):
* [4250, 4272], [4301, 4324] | 0.99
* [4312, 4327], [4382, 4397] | 1.02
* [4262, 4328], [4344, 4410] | 1.04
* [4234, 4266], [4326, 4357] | 0.94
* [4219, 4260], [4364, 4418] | 1.03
